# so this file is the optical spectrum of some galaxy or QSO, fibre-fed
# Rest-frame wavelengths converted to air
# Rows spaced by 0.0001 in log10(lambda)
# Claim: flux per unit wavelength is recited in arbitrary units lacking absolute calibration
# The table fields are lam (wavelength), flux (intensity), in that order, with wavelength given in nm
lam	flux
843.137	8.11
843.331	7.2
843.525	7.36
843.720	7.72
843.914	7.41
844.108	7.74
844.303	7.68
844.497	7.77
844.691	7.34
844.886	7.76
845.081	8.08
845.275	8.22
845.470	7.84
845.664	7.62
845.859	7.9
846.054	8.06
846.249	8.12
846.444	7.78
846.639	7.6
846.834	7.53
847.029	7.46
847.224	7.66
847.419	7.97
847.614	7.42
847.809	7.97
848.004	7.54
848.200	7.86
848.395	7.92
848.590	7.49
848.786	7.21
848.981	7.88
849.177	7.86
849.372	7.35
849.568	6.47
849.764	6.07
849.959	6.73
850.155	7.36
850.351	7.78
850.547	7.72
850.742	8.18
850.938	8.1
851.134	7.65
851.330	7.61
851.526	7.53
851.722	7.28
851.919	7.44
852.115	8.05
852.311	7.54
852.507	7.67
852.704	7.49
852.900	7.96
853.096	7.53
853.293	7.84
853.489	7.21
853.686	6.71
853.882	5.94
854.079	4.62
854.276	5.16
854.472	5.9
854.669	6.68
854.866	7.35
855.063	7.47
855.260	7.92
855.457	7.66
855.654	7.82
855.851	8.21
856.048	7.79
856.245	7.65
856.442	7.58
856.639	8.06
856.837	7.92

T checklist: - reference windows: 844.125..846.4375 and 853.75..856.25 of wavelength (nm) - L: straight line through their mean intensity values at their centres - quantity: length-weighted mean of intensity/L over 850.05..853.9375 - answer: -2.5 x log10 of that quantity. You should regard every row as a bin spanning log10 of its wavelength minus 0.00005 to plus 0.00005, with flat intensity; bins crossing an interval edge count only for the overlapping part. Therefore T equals -0.05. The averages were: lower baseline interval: 7.85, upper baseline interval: 6.91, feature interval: 7.55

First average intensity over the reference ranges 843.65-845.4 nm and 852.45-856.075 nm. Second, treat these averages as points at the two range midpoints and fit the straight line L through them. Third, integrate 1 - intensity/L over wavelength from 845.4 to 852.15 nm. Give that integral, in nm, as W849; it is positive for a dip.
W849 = -0.12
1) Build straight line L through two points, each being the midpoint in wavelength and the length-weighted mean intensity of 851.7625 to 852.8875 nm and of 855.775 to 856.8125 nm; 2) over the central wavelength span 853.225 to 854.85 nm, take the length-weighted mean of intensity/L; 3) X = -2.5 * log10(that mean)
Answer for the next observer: 0.225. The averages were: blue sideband 7.64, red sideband 7.85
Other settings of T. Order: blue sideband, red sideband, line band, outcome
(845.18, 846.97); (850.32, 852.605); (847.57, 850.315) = 0.057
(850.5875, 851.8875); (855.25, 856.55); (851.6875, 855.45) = 0.104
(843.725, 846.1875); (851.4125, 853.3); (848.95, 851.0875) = 0.039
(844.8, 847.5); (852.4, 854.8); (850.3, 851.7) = -0.095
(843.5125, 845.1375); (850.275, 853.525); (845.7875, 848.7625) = -0.010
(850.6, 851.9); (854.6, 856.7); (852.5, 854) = 0.066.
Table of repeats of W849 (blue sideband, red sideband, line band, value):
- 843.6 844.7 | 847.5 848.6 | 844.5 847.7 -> -0.04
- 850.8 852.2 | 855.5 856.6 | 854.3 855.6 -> 0.12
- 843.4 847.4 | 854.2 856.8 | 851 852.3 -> -0.02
